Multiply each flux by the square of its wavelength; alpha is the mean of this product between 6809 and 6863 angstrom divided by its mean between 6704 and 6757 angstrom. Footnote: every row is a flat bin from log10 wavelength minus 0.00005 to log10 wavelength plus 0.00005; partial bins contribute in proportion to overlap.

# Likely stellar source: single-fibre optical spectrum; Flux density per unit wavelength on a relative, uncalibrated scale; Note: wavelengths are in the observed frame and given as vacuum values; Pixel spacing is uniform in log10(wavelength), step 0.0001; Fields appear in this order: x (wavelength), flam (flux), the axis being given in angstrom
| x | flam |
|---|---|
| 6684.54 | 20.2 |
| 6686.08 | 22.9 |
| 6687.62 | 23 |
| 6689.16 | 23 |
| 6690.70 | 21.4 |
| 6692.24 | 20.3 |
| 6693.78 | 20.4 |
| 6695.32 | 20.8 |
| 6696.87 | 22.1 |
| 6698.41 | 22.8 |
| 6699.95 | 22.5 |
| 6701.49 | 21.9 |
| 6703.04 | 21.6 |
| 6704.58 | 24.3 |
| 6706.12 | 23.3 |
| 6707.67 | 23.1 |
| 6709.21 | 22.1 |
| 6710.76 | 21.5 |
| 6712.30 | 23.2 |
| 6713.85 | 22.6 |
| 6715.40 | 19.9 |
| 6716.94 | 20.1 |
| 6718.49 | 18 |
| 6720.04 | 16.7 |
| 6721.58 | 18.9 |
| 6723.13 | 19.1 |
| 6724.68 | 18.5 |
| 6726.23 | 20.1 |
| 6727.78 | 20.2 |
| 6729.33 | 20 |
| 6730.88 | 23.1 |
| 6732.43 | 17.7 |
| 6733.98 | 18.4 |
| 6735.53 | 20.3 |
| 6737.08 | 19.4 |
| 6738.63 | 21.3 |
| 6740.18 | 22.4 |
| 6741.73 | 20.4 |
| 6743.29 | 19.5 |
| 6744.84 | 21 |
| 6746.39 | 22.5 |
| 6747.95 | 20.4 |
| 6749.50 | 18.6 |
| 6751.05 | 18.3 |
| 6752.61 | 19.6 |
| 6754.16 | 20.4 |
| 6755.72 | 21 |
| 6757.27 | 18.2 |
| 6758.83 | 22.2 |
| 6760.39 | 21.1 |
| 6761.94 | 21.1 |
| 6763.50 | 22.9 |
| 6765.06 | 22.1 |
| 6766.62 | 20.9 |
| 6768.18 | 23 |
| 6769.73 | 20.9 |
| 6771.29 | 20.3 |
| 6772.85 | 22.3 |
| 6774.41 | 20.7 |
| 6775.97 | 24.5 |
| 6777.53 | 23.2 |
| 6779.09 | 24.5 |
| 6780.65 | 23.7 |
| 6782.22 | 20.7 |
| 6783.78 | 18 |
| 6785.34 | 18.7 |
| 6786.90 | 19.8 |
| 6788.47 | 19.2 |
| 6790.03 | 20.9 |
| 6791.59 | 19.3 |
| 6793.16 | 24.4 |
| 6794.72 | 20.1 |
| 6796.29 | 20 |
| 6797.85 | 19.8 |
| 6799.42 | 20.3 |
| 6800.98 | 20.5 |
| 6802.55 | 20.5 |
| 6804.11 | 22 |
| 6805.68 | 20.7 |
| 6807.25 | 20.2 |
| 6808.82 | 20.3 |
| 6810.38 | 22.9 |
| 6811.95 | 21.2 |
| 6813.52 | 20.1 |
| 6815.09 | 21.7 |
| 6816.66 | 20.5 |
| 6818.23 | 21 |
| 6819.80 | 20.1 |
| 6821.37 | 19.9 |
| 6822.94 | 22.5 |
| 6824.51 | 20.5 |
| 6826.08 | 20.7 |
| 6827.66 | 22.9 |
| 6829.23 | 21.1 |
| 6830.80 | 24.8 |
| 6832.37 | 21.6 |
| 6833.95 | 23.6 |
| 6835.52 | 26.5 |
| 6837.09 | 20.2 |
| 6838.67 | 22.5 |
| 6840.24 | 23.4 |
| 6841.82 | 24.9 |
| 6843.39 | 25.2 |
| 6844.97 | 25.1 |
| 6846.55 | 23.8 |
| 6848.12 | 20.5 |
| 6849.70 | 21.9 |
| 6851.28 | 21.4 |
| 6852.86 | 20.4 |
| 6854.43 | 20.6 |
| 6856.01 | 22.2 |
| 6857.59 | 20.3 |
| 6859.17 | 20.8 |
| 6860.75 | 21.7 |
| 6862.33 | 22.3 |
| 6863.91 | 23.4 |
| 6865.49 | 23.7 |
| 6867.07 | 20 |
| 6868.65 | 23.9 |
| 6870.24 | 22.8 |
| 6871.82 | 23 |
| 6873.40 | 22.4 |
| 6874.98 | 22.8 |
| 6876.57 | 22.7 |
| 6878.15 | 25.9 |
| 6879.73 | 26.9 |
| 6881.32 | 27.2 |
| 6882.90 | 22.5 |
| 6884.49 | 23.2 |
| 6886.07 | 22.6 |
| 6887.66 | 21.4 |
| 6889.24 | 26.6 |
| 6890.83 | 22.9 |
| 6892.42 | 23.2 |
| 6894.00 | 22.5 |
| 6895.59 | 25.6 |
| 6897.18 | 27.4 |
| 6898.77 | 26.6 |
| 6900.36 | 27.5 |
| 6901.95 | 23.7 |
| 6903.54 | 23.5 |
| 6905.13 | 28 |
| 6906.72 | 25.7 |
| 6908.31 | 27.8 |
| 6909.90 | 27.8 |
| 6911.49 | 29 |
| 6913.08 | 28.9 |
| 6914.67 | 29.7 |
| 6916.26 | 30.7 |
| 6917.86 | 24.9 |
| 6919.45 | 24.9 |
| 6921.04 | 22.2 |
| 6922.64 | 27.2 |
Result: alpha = 1.11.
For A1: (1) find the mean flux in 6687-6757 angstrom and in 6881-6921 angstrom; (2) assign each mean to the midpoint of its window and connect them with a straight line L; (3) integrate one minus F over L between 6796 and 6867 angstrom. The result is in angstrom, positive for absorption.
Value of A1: 6.0 angstrom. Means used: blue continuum 20.8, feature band 21.8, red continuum 25.7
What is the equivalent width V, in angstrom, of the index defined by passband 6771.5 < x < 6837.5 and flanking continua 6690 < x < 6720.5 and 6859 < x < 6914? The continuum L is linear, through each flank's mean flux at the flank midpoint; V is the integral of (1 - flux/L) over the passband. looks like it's 5.1 angstrom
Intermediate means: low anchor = 21.5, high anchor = 24.5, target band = 21.3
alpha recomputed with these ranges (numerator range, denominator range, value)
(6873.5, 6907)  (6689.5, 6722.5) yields 1.22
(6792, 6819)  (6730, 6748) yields 1.04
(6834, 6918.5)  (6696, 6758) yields 1.22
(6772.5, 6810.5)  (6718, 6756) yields 1.08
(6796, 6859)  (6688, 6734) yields 1.07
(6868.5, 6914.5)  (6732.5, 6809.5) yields 1.25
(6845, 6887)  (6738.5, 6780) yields 1.10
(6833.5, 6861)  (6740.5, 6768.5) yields 1.12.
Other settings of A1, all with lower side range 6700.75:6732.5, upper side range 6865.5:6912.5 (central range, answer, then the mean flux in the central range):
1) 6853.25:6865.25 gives 1.2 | 21.7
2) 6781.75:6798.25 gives 1.7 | 20.1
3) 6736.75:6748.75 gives 0.3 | 20.9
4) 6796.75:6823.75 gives 2.5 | 20.8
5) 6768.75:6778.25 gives 0.0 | 22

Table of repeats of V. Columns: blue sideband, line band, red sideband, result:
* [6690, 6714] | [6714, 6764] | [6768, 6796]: 3.83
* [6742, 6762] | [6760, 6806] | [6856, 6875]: -0.90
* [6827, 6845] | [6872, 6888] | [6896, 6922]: 1.02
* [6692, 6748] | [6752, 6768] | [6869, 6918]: 0.61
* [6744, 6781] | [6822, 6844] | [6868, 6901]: 0.18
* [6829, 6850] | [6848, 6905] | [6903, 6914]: 4.91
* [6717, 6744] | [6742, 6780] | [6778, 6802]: -1.93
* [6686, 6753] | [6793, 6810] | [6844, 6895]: 0.94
